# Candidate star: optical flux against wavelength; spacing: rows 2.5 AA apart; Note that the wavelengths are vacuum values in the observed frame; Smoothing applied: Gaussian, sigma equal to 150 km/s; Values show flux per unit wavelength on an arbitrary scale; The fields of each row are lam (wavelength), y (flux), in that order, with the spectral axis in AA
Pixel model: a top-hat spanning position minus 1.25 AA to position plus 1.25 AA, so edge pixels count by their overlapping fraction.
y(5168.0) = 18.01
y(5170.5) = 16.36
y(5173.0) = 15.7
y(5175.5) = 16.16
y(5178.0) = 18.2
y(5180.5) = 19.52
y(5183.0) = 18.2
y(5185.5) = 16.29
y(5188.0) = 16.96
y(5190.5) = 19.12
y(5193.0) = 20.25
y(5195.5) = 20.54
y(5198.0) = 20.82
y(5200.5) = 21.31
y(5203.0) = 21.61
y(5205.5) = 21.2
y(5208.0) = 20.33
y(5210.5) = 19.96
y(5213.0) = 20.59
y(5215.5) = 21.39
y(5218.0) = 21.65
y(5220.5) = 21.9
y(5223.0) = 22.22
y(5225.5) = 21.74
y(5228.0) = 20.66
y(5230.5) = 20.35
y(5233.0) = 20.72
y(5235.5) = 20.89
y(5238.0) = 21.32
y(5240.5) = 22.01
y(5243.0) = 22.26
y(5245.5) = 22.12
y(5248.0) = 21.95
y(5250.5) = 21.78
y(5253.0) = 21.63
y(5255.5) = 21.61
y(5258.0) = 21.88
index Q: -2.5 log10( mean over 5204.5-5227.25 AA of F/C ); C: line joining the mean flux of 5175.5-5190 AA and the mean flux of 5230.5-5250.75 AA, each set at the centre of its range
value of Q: -0.07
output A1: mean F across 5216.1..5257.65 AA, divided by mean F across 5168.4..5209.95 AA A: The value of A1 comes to 1.14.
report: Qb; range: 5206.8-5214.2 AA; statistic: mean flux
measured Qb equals 20.3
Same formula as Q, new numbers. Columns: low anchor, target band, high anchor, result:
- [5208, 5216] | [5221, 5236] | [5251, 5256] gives -0.009 mag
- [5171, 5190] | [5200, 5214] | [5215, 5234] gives -0.058 mag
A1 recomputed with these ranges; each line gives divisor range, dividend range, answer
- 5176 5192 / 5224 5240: 1.17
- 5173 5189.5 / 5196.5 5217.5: 1.20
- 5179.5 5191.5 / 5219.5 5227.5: 1.22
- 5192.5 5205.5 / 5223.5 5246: 1.02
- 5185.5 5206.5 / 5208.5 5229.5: 1.06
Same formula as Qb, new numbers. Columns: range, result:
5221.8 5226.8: 22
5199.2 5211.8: 20.9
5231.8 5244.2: 21.4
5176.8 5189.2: 17.8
